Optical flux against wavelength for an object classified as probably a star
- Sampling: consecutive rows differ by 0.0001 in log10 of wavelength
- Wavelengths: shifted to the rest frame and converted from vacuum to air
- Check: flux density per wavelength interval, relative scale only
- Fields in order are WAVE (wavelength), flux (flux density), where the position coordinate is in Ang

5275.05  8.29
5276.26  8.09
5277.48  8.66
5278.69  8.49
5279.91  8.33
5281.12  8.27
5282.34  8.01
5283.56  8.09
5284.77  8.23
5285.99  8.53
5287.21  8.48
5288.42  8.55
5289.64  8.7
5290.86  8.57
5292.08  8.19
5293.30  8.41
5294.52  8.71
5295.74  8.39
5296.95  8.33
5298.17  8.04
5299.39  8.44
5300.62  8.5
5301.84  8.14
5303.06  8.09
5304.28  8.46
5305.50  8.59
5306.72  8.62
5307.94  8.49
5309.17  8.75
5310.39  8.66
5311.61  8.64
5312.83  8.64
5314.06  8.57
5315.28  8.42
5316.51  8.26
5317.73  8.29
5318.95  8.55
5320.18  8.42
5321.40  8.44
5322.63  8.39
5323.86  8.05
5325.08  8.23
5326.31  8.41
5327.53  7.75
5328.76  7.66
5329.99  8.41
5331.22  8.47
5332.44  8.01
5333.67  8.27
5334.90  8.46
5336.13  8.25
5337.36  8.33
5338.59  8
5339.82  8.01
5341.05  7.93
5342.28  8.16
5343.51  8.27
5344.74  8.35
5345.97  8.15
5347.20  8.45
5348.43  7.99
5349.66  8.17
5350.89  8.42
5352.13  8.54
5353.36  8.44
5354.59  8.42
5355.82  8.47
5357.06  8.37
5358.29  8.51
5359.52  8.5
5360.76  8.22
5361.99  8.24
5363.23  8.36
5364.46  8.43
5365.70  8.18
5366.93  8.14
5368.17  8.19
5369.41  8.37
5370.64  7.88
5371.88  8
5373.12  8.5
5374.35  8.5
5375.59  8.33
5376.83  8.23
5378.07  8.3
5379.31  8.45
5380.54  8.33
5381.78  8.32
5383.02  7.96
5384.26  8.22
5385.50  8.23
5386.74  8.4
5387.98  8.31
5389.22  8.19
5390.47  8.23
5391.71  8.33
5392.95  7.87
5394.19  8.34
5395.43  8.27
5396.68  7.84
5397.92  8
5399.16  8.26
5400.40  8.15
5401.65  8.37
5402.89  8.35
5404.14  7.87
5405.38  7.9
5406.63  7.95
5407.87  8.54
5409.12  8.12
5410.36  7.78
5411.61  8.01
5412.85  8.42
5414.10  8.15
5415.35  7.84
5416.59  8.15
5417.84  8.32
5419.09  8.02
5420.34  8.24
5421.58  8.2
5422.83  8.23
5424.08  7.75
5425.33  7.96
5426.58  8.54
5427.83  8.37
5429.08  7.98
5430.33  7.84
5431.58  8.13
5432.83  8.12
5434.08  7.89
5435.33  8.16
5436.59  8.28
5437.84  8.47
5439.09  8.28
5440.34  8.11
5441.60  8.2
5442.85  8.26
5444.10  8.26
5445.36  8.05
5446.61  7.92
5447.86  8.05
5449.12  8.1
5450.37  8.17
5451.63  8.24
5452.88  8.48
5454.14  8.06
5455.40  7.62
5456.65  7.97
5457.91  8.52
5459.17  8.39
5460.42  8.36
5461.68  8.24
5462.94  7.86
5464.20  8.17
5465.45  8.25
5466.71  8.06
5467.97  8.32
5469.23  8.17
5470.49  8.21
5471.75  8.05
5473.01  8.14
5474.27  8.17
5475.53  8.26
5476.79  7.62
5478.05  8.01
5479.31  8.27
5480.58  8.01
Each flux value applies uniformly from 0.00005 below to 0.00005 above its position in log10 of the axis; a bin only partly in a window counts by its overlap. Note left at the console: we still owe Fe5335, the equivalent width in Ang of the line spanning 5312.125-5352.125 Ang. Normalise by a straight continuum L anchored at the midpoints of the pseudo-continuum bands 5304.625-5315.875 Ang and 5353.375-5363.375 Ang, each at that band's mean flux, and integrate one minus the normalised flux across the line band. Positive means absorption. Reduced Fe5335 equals 1.14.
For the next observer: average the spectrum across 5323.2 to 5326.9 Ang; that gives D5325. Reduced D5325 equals 8.23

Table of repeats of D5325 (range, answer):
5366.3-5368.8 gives 8.16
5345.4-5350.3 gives 8.2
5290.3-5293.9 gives 8.38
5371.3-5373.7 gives 8.24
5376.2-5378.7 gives 8.25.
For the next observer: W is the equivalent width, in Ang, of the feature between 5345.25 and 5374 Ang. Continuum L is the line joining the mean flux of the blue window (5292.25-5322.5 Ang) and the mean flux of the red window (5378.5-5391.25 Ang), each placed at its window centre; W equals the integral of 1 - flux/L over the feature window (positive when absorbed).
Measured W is 0.1 Ang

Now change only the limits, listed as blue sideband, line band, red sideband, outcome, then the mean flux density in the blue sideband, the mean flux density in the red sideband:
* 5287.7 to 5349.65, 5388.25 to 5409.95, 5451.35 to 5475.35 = 0.3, 8.34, 8.17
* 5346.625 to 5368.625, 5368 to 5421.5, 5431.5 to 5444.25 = 0.6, 8.34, 8.2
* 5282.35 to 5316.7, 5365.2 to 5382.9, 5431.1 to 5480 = 0.1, 8.44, 8.15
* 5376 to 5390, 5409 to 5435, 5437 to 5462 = 0.4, 8.26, 8.19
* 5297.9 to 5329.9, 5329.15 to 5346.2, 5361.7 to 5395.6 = 0.2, 8.37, 8.25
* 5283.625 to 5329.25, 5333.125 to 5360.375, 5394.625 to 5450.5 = 0.0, 8.39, 8.13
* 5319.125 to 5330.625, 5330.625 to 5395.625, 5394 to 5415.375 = -0.8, 8.2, 8.12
